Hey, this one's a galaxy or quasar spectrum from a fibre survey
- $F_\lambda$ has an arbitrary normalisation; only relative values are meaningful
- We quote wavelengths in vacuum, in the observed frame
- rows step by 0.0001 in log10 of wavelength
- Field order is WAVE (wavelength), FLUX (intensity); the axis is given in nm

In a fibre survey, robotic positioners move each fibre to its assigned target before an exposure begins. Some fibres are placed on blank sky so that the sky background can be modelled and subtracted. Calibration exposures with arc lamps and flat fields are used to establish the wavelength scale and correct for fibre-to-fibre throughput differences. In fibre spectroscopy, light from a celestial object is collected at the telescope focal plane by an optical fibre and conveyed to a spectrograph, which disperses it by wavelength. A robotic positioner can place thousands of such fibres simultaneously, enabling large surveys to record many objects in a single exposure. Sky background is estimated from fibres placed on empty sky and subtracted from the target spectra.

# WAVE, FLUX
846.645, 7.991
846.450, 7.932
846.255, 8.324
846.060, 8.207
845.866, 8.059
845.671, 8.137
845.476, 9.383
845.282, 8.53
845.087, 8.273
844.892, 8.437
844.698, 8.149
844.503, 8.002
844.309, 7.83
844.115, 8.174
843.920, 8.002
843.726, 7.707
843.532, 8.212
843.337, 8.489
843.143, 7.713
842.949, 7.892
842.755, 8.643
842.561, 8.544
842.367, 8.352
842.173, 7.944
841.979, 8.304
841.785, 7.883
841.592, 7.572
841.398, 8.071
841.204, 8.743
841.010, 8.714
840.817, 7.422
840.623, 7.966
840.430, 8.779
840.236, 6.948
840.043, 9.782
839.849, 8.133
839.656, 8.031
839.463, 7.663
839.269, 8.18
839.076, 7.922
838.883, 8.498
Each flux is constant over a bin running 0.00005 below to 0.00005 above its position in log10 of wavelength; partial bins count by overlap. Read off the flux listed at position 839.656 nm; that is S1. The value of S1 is 8.031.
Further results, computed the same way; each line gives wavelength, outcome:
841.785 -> 7.883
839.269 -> 8.18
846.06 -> 8.207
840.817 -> 7.422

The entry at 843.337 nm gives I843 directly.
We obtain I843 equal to 8.489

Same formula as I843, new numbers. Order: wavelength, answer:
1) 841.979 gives 8.304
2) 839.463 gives 7.663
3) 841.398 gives 8.071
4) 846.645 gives 7.991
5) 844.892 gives 8.437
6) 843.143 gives 7.713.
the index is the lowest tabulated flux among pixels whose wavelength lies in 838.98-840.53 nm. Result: 6.948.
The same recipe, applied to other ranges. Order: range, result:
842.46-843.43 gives 7.713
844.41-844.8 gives 8.002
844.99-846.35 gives 8.059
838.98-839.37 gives 7.922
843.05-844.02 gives 7.707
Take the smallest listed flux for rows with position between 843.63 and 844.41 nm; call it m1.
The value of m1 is 7.707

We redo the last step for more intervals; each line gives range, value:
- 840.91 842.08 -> 7.572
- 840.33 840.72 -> 7.966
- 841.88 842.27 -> 7.944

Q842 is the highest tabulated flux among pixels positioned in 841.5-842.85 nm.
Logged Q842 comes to 8.643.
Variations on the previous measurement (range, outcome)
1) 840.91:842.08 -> 8.743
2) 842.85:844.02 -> 8.489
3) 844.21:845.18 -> 8.437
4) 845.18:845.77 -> 9.383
